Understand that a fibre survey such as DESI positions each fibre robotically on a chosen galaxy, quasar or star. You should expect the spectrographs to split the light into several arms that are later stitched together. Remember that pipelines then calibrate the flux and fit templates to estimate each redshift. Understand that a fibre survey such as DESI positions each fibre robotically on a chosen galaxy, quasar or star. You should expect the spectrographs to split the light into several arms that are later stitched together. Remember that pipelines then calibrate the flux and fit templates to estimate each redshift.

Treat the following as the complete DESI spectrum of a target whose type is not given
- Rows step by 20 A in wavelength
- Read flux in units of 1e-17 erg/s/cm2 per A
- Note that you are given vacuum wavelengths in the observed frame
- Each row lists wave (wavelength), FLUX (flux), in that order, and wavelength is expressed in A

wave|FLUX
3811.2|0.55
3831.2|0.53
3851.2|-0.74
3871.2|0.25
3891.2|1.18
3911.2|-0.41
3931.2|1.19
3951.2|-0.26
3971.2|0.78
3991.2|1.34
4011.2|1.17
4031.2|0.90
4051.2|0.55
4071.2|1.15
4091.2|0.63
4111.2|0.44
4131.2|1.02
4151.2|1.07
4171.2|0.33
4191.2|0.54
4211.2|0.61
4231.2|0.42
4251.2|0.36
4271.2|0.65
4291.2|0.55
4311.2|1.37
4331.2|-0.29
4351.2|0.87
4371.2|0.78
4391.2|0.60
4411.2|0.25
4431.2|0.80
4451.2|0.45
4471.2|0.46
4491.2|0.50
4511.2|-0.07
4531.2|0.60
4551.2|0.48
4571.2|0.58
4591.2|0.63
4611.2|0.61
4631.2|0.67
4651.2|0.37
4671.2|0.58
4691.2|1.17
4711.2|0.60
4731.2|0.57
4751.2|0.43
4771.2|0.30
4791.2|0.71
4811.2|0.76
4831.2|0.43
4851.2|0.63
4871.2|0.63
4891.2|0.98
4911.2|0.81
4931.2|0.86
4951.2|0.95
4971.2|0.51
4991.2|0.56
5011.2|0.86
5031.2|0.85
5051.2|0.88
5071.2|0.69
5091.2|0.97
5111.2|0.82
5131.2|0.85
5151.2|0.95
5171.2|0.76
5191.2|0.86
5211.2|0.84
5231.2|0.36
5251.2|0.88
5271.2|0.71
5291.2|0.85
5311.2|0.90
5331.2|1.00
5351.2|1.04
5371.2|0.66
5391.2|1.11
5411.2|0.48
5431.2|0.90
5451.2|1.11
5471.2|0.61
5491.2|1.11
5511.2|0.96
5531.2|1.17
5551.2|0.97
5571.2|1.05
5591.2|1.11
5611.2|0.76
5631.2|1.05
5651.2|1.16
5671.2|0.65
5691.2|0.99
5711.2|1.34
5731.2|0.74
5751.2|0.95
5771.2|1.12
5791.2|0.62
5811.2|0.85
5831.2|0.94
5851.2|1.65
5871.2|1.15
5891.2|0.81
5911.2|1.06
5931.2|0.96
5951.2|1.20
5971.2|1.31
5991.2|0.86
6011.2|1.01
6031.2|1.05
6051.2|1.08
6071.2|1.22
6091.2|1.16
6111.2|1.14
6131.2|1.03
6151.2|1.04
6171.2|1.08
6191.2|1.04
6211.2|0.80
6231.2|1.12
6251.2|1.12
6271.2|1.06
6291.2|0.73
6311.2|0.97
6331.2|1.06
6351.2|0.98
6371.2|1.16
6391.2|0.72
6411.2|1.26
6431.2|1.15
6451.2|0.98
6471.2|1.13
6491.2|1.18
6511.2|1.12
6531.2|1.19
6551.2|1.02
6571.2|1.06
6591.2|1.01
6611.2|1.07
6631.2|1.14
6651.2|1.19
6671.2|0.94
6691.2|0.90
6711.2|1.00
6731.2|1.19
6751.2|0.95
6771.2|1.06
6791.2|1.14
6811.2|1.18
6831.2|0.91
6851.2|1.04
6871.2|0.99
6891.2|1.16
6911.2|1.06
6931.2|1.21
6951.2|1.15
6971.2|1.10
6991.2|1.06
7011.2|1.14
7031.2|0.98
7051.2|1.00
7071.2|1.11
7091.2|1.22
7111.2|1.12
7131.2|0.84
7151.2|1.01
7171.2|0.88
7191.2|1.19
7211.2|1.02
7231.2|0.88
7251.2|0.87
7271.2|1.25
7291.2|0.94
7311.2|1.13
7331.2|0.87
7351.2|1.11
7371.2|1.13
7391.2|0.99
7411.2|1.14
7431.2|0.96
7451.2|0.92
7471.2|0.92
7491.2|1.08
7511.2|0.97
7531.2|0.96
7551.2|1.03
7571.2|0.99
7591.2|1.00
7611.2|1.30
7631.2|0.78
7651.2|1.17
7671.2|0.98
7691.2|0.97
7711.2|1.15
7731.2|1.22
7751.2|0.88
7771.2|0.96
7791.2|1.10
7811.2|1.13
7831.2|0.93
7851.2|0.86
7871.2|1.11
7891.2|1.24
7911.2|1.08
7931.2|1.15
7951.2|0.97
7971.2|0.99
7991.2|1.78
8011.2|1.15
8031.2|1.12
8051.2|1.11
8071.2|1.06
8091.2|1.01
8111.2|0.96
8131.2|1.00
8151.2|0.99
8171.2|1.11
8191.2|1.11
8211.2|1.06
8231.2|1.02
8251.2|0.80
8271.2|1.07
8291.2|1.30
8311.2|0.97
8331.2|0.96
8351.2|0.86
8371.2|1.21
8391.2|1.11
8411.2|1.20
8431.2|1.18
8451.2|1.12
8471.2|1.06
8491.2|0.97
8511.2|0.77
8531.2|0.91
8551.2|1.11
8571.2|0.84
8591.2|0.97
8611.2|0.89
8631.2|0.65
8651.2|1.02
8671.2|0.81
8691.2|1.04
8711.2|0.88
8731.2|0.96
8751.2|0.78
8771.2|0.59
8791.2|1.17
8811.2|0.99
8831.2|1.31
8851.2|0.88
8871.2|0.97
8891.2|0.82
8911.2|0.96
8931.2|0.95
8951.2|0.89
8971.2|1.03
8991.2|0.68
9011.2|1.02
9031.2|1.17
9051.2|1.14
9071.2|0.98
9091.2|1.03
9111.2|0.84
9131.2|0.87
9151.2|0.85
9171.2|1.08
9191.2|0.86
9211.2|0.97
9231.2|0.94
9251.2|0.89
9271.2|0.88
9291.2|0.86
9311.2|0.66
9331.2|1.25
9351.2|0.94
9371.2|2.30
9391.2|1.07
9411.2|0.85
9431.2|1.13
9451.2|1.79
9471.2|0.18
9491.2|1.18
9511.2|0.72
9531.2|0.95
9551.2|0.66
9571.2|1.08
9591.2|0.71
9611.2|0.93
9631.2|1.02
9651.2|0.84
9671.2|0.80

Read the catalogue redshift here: 0.217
